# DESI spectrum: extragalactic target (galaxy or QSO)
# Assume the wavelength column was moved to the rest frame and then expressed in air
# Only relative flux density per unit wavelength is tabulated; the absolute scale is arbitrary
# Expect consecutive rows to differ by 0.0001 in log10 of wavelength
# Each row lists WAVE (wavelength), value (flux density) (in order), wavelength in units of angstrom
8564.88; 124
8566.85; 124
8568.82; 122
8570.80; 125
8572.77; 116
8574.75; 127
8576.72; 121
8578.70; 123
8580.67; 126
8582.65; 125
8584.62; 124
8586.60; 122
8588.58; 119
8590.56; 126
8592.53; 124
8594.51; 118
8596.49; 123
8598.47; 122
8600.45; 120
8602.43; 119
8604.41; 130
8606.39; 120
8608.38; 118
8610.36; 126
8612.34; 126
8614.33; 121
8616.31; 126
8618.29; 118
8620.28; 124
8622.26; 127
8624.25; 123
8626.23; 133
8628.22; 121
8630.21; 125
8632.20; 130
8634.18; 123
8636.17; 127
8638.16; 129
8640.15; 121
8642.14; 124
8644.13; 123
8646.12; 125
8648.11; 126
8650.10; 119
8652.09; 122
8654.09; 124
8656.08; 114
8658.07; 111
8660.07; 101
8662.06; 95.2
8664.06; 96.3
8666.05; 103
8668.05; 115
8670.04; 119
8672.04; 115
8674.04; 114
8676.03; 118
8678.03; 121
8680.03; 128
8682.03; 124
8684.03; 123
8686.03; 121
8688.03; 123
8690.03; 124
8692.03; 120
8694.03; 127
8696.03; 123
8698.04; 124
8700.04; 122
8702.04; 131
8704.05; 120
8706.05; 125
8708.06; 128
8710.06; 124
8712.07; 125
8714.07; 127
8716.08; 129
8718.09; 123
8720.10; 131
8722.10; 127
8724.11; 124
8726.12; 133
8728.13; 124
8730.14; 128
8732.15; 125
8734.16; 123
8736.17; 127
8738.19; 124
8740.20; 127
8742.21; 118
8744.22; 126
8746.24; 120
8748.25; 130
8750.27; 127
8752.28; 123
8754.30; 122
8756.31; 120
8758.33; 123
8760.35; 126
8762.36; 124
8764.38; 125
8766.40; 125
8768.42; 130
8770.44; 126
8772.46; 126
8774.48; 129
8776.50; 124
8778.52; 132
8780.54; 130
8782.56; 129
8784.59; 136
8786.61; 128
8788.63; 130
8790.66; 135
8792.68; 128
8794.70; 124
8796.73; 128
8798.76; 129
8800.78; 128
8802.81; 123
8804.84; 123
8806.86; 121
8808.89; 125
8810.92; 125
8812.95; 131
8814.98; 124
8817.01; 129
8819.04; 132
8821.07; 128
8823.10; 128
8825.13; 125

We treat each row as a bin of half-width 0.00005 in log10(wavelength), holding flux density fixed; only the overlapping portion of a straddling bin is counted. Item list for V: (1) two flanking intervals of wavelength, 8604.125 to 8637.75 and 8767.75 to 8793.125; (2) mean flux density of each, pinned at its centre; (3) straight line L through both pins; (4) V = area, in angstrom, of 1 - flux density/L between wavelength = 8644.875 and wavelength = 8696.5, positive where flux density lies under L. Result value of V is 3.59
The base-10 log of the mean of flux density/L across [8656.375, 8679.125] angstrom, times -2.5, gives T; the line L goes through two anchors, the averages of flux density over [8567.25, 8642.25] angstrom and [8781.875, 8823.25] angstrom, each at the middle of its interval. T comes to 0.14 mag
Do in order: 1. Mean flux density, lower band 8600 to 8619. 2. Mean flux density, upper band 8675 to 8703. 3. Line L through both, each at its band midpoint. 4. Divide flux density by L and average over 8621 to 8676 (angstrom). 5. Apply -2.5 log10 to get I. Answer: 0.04 mag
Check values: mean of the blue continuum 123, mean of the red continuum 124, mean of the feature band 119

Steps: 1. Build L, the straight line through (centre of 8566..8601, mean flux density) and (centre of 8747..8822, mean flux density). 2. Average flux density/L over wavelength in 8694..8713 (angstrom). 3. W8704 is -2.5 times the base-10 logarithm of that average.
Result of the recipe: 0.00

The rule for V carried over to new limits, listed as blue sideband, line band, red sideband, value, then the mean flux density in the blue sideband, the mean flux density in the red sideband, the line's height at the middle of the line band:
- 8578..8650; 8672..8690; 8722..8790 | 0.53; 124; 126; 125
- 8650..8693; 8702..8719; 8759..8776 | -0.77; 116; 126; 120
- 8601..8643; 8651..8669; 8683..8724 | 2.23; 124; 125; 125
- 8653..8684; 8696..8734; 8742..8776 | -2.11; 114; 125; 119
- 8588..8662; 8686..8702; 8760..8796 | 0.16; 122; 128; 125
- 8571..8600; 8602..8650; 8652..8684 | -2.47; 123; 114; 118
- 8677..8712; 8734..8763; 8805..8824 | 0.29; 124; 127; 125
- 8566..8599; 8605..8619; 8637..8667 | -0.32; 123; 116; 120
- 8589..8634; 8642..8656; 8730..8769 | 0.14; 124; 125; 124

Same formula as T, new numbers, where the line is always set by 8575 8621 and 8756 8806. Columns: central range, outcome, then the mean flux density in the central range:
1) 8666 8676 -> 0.09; 115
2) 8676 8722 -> 0.01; 125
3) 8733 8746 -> 0.02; 124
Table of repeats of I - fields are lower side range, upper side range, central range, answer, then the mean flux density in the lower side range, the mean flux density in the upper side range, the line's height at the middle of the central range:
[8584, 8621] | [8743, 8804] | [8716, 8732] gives -0.014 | 122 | 127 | 126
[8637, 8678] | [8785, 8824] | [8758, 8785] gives -0.022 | 116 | 127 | 125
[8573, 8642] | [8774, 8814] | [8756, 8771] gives 0.019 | 124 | 128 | 127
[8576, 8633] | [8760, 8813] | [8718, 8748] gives 0.006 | 123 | 127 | 126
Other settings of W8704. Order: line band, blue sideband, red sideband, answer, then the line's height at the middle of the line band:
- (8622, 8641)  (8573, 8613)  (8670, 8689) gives -0.04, 122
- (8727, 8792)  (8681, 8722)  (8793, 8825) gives -0.01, 126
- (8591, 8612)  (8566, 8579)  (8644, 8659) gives 0.00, 122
